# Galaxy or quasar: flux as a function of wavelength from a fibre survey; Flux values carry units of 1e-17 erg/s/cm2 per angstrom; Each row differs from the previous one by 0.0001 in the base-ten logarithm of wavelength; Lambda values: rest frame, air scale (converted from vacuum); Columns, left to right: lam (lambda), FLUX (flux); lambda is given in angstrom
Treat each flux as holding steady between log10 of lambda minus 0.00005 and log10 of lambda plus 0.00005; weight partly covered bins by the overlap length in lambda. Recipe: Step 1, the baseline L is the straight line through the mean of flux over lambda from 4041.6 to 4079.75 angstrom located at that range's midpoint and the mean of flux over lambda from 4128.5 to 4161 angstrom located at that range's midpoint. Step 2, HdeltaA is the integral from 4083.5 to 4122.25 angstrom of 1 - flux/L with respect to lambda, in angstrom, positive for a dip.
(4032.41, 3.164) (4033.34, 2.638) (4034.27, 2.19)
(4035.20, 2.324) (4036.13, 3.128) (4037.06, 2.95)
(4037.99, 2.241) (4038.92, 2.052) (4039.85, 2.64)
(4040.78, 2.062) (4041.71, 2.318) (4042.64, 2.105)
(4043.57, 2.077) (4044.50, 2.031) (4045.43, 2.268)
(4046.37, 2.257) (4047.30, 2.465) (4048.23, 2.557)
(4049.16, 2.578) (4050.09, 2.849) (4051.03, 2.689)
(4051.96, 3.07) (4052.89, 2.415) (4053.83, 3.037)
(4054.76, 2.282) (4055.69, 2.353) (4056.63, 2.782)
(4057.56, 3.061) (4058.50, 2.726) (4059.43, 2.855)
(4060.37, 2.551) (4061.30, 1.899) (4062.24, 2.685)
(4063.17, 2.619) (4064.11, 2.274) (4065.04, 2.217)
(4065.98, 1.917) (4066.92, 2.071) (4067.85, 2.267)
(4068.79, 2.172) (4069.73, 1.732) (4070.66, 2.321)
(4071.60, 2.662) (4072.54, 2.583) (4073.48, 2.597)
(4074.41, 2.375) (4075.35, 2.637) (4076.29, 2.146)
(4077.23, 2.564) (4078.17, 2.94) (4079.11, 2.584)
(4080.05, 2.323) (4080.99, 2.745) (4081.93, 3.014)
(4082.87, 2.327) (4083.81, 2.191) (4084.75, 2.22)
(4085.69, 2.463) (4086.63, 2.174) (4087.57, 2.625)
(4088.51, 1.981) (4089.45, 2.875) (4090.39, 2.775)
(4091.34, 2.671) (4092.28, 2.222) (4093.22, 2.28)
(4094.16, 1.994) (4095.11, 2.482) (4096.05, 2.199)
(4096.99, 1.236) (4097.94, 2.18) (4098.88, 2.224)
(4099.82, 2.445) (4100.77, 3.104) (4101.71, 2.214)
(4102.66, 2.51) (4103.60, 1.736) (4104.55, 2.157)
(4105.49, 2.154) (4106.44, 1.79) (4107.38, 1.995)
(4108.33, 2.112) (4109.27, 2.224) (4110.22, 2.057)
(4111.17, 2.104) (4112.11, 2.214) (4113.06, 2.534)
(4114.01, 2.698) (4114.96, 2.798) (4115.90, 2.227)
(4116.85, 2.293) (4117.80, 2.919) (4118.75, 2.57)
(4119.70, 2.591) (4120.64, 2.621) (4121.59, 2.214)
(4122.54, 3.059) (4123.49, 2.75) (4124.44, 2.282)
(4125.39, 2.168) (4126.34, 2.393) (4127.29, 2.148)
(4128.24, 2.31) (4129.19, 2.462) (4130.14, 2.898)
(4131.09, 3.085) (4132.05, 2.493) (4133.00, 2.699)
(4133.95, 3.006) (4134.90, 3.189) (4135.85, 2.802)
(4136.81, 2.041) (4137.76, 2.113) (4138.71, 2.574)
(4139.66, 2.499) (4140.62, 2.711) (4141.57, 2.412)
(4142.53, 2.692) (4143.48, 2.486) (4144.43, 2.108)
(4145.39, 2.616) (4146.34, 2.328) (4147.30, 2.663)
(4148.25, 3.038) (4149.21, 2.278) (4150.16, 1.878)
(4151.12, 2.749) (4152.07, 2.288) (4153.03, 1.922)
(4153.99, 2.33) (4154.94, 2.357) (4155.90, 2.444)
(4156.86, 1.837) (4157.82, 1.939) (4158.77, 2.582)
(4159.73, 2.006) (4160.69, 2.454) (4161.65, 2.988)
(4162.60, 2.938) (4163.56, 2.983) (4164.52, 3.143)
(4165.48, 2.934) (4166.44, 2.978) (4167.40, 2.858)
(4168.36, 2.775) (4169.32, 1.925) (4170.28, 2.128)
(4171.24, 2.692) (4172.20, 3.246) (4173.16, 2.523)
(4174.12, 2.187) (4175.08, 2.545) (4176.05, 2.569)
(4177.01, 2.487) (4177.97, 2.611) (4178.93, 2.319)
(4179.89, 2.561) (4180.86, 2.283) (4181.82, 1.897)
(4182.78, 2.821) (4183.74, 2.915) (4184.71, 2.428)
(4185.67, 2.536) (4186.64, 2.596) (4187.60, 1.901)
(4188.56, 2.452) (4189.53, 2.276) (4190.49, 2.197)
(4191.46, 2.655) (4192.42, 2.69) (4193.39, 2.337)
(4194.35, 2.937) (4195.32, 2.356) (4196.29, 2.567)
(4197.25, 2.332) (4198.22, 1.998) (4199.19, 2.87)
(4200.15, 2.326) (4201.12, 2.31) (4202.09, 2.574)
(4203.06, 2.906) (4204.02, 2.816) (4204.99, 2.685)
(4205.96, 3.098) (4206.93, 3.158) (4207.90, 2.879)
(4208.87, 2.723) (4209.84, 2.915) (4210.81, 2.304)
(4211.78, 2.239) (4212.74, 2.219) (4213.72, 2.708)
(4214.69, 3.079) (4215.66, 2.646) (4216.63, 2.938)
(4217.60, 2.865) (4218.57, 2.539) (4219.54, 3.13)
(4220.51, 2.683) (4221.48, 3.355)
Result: 2.2 angstrom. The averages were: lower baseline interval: 2.45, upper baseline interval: 2.47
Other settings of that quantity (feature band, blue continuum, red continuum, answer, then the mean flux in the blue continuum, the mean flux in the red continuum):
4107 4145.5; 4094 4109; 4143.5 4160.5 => -4.3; 2.16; 2.32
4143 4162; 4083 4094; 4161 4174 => 2.3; 2.39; 2.76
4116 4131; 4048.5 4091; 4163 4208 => 0.1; 2.49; 2.58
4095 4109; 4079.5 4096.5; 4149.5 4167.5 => 1.6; 2.42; 2.5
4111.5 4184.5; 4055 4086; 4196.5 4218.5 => 1.2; 2.45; 2.66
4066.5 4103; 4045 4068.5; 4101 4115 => -0.6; 2.51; 2.22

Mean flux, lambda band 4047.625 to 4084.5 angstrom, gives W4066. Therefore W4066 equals 2.5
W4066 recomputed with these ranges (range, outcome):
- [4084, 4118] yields 2.3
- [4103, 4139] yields 2.43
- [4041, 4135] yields 2.43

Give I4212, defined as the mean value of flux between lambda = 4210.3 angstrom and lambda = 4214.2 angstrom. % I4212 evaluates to 2.37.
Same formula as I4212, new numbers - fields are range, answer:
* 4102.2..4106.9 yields 2.07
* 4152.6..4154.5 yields 2.14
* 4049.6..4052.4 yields 2.86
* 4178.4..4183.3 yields 2.39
